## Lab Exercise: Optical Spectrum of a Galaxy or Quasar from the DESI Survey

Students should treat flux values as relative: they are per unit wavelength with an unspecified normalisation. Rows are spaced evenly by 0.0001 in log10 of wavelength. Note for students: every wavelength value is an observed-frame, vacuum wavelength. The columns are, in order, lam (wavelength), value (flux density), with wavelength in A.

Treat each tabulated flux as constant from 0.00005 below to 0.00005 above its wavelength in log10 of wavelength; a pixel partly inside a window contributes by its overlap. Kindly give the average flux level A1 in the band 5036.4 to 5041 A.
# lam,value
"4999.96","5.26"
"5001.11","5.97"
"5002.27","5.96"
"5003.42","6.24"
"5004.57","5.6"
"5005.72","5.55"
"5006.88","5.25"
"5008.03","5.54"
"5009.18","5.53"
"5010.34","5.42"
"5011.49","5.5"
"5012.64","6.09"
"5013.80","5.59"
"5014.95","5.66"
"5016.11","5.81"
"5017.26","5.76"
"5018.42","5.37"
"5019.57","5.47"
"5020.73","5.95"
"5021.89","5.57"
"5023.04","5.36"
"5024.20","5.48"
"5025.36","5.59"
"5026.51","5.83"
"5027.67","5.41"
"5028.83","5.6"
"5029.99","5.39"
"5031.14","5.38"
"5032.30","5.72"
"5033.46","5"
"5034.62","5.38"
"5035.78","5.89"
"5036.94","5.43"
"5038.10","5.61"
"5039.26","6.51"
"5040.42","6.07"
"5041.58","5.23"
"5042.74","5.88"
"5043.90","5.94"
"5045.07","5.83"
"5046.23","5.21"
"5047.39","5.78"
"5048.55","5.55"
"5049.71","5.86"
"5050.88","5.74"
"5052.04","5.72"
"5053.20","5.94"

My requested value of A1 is 5.91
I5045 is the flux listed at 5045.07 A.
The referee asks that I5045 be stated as 5.83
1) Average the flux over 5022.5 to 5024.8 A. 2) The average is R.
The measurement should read 5.41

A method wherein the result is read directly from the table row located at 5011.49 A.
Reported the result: 5.5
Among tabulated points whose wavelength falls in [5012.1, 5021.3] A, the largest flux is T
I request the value 6.09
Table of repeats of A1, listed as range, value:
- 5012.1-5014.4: 5.83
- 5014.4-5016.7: 5.74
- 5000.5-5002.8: 5.94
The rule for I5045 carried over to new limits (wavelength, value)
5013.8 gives 5.59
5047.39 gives 5.78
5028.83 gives 5.6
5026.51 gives 5.83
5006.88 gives 5.25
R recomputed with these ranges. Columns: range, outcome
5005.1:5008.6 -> 5.45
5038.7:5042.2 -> 5.94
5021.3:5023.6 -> 5.47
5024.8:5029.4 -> 5.61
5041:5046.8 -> 5.61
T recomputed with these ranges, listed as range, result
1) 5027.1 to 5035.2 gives 5.72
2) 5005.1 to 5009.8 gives 5.55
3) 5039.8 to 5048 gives 6.07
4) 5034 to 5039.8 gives 6.51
